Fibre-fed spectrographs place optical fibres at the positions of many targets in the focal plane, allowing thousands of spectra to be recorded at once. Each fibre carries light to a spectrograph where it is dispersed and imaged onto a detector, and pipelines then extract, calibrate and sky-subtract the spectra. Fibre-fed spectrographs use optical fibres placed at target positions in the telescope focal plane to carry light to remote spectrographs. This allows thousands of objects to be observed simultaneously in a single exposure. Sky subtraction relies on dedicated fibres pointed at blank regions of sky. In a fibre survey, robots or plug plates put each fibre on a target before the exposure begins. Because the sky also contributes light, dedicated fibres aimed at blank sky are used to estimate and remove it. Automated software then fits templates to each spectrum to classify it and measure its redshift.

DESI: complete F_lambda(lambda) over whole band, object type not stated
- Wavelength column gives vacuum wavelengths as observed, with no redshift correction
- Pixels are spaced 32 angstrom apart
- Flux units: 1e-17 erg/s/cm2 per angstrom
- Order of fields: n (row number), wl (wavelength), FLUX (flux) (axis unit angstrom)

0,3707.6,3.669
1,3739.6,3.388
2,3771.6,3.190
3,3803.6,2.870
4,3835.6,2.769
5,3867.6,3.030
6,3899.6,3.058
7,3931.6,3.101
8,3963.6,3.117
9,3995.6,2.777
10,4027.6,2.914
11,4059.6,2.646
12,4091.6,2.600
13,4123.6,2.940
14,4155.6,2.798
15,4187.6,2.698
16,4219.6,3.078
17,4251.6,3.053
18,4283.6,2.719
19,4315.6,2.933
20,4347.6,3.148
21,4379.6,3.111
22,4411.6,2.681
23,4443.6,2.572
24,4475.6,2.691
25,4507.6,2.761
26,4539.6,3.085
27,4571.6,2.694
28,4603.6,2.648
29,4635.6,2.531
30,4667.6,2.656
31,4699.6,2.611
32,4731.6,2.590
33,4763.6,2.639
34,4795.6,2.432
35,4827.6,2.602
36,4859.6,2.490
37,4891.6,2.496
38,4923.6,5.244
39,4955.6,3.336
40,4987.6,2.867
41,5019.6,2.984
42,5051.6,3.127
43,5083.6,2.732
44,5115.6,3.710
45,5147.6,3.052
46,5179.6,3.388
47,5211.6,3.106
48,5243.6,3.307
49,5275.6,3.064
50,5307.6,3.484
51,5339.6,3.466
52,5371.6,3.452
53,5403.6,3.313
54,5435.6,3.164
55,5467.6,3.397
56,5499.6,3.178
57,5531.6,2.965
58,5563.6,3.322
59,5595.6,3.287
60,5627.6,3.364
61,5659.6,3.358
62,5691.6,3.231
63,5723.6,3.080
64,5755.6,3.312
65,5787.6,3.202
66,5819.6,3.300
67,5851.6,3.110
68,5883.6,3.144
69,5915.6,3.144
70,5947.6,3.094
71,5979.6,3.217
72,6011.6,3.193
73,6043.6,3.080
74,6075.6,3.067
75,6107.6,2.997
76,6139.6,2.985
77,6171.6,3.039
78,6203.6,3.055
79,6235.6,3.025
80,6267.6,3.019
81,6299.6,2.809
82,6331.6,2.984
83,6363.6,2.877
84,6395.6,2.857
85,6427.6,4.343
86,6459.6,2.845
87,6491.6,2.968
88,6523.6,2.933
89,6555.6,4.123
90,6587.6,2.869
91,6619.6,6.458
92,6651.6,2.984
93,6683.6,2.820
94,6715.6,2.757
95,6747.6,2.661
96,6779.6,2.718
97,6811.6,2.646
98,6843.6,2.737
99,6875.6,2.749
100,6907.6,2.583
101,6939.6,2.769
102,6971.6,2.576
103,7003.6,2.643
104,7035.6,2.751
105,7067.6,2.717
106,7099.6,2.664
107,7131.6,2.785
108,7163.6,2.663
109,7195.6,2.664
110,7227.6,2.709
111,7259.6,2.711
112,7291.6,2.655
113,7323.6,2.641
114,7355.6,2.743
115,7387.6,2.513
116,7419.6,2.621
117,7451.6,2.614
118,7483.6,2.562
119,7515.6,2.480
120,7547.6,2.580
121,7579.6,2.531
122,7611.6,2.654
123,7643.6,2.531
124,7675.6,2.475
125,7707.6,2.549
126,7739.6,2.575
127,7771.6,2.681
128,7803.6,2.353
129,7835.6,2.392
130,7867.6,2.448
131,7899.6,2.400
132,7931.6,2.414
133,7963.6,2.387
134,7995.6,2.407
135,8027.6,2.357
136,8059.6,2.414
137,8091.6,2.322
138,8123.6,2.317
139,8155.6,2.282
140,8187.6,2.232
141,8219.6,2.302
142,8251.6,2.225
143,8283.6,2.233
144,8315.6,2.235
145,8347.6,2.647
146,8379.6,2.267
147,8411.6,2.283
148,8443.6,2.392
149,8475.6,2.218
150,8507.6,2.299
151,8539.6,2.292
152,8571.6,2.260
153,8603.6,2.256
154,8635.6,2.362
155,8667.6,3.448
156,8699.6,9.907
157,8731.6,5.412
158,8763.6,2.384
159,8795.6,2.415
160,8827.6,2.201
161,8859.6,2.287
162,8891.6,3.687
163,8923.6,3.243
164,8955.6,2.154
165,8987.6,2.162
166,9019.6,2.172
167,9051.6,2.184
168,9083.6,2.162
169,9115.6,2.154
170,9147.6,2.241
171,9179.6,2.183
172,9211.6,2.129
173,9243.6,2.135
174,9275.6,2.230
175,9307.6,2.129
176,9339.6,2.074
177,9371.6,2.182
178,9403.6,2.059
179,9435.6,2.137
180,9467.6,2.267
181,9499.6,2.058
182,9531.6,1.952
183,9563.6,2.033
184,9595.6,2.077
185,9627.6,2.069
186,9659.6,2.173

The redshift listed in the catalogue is 0.324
